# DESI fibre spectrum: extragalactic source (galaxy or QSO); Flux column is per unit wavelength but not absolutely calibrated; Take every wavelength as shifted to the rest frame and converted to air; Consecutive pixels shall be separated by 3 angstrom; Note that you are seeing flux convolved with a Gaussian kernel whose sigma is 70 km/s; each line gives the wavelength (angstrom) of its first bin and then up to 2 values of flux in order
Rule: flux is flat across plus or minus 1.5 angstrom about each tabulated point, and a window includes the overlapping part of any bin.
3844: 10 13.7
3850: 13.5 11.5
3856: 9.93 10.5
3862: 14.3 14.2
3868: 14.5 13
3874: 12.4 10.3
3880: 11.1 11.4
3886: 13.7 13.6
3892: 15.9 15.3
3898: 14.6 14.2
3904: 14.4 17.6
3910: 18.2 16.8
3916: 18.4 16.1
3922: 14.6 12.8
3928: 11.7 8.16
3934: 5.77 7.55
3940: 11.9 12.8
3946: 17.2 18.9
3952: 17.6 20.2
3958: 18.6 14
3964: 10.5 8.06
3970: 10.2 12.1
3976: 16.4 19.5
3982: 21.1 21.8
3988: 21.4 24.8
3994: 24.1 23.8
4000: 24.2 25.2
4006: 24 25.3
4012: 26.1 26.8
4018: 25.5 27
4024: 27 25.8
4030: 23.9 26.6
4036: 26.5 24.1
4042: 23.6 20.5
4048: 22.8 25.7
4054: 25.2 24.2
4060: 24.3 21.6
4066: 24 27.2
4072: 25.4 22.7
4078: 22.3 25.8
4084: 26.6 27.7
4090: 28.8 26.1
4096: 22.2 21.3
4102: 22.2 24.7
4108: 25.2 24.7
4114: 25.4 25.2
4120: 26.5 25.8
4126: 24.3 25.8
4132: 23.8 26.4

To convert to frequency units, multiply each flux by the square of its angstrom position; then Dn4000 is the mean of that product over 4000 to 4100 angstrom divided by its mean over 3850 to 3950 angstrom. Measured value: 2.00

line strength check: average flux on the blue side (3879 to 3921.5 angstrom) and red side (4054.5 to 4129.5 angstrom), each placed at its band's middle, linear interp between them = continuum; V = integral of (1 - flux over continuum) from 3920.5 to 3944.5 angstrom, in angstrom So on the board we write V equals 8.7 angstrom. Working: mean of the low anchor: 15.1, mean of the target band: 10.7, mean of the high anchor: 24.8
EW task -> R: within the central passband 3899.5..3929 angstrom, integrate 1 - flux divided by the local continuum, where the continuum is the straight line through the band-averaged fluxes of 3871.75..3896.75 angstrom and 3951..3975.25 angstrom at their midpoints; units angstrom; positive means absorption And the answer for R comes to -4.9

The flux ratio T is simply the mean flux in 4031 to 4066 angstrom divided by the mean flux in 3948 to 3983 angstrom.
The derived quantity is 1.6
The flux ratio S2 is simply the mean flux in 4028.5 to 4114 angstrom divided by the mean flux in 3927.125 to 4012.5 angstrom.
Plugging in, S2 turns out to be 1.4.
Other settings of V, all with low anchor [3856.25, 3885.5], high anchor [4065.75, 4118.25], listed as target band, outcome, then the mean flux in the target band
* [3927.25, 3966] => 7.7 angstrom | 13.4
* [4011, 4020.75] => -2.7 angstrom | 26.2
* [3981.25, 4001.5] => -4.1 angstrom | 23.1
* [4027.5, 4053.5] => -2.8 angstrom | 24.3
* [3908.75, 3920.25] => -2.0 angstrom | 17.4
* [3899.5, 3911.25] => -1.4 angstrom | 16.1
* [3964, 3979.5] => 4.7 angstrom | 12.6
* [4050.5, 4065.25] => -0.7 angstrom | 24.1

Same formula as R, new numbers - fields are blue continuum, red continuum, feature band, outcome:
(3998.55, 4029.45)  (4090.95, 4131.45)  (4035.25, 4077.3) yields 1.90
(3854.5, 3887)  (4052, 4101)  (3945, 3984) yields 4.61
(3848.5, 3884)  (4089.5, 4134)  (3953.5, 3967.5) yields 1.86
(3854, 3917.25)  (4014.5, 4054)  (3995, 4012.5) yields -1.47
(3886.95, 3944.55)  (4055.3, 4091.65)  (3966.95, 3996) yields 0.07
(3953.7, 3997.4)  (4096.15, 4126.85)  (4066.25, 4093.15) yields -3.42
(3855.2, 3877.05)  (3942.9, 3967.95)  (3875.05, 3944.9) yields 3.29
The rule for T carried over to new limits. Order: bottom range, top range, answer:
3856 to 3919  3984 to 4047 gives 1.74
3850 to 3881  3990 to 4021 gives 2.05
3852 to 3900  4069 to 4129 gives 1.93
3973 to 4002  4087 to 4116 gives 1.15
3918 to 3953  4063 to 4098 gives 1.96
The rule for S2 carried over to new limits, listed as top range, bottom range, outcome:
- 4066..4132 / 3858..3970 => 1.81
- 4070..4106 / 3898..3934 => 1.71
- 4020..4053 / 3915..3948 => 1.99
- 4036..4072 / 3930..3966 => 1.77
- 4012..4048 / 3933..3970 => 1.85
